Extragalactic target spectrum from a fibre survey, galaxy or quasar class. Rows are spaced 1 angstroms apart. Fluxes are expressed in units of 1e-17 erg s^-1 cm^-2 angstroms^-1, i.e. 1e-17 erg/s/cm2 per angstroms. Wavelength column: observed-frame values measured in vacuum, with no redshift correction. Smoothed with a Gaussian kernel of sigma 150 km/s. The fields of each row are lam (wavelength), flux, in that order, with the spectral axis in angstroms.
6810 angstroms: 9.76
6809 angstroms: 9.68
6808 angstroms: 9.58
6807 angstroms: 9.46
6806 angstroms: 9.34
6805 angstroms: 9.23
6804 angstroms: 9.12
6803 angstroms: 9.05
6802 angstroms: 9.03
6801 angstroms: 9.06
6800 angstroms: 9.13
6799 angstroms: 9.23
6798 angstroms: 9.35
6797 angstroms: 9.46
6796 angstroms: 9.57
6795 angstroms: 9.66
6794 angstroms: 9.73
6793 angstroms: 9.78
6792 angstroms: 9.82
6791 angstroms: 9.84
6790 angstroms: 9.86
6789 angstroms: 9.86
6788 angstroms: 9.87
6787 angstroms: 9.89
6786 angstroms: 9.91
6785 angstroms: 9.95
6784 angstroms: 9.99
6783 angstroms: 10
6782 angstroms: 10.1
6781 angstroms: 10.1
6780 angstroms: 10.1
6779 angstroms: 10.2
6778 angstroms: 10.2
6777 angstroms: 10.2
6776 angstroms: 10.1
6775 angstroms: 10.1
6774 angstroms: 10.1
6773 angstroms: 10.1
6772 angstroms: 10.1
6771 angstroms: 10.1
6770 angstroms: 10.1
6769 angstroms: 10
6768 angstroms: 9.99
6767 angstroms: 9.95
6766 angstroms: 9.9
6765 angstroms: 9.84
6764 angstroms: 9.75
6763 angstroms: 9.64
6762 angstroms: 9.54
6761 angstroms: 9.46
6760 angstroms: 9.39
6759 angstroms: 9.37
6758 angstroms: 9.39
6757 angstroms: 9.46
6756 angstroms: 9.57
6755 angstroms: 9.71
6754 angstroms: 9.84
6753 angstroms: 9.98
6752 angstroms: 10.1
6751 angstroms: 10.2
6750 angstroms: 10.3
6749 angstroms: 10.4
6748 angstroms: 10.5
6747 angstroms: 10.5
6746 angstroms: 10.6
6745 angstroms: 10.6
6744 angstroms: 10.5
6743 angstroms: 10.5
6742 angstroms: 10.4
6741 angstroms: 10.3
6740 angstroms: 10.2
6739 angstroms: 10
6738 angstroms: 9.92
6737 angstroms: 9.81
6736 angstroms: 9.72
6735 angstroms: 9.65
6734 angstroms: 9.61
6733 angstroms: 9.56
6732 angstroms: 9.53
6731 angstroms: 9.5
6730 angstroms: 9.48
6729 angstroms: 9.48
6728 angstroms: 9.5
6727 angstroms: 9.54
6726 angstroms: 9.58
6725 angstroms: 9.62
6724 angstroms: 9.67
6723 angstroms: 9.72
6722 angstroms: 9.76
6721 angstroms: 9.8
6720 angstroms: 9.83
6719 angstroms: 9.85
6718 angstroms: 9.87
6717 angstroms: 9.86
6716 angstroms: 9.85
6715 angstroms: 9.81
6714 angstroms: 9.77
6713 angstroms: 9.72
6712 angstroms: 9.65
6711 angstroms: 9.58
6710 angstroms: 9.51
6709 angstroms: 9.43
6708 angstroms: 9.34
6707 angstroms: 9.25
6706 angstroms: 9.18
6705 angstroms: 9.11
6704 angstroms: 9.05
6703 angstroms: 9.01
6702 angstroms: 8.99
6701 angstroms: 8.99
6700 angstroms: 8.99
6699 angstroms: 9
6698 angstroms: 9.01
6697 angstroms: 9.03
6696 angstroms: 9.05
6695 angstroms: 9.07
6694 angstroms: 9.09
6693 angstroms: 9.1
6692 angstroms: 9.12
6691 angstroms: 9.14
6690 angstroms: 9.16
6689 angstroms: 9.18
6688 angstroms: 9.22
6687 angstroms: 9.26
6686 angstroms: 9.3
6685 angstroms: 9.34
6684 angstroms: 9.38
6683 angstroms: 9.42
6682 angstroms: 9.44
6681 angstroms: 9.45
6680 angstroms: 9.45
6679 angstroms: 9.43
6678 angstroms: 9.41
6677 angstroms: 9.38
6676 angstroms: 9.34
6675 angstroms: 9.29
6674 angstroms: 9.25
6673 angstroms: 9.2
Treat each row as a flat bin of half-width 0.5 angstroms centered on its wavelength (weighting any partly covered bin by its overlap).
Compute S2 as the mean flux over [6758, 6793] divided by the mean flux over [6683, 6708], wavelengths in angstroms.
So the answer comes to 1.1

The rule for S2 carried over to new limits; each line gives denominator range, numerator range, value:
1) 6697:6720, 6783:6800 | 1.03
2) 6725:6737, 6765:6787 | 1.05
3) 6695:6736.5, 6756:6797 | 1.04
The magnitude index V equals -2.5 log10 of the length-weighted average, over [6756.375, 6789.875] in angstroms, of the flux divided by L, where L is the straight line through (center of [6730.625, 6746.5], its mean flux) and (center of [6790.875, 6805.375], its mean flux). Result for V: -0.03 mag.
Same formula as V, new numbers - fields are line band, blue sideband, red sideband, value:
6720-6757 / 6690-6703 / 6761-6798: -0.05 mag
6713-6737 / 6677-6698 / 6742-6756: 0.02 mag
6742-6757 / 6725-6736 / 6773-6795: -0.06 mag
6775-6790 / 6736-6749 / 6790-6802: -0.04 mag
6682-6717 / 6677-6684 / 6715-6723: 0.04 mag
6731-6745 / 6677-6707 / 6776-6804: -0.06 mag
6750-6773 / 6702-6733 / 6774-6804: -0.01 mag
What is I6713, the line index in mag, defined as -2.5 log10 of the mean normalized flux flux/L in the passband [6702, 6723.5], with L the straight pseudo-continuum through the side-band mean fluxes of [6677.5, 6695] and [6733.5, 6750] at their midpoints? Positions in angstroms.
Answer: 0.02 mag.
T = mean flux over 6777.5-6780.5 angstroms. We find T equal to 10.2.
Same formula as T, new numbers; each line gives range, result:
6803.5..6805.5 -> 9.18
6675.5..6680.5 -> 9.4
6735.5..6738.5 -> 9.82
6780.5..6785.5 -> 10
